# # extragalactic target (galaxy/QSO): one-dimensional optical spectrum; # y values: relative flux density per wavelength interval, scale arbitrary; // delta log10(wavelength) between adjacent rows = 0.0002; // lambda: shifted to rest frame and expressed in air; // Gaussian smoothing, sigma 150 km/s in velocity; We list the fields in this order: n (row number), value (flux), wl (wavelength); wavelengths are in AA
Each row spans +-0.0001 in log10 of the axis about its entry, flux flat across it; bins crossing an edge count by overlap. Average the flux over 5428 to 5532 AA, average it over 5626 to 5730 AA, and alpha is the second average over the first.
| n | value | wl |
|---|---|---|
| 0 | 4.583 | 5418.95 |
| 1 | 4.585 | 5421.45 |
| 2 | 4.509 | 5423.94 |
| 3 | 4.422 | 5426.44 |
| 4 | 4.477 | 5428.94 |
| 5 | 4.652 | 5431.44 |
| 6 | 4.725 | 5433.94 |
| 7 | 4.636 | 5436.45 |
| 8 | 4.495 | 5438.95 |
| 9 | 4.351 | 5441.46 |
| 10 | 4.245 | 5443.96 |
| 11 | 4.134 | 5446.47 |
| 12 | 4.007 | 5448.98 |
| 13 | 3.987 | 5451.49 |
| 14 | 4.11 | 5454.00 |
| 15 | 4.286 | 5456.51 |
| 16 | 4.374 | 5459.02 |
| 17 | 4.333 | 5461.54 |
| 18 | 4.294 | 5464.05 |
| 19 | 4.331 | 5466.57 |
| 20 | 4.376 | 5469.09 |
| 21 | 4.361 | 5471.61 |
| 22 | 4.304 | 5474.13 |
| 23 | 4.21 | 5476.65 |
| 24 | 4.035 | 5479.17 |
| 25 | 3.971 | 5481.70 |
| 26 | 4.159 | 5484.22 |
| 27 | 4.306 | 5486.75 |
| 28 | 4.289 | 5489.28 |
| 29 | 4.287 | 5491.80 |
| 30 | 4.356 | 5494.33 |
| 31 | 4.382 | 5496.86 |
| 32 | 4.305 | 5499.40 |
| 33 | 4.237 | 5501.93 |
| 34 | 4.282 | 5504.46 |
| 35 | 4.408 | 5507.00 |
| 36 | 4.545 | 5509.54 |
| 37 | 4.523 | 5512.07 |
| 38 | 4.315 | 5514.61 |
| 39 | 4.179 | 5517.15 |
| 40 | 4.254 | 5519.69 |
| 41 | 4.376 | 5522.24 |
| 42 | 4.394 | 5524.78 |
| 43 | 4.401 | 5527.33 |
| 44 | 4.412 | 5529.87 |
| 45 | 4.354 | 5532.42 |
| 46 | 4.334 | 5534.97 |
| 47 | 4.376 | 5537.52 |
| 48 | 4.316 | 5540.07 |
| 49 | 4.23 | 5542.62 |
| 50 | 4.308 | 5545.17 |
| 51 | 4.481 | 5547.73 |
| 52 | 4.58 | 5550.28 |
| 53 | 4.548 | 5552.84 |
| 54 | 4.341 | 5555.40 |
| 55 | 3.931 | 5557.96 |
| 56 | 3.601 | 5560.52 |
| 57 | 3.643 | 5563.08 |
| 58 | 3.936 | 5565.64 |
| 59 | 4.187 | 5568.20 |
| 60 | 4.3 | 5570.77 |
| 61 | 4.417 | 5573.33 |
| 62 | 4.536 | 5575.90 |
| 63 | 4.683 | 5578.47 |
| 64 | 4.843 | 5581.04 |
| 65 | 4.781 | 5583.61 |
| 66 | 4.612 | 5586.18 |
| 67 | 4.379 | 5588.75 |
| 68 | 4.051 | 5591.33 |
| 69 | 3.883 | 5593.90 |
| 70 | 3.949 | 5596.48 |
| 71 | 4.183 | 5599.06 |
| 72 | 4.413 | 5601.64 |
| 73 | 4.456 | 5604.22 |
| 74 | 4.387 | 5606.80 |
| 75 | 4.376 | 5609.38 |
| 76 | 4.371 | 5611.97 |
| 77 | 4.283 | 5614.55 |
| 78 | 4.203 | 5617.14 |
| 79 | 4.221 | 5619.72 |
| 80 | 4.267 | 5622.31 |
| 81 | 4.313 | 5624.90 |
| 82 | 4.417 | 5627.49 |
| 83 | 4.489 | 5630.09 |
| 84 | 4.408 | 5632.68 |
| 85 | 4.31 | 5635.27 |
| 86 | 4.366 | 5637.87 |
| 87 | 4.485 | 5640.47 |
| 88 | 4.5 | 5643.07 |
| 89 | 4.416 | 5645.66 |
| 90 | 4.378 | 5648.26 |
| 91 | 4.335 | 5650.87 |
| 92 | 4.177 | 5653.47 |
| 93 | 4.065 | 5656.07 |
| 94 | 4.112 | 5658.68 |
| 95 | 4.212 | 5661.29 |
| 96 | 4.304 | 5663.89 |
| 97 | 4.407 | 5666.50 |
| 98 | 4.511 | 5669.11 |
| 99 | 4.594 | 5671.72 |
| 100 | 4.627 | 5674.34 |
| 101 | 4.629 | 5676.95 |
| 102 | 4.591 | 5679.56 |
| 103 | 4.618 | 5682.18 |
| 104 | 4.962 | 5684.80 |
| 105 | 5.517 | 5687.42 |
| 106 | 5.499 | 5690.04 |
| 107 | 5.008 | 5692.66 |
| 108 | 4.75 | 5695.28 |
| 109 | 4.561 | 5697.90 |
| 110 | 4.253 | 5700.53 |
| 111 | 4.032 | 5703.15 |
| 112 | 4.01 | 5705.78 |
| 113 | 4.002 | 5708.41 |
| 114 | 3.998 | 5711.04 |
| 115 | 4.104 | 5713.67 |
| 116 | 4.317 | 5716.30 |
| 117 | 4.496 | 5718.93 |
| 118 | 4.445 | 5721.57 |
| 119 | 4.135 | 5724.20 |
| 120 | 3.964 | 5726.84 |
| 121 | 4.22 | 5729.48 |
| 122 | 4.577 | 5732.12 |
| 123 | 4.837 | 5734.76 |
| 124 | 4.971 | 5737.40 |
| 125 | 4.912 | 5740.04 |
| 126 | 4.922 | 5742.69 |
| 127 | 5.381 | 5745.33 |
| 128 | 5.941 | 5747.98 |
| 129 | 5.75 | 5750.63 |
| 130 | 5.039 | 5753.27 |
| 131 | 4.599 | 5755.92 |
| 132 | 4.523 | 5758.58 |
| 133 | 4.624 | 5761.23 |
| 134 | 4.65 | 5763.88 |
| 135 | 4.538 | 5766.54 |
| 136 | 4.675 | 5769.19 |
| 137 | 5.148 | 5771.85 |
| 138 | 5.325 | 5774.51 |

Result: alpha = 1.0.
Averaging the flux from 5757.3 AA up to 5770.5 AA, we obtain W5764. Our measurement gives 4.6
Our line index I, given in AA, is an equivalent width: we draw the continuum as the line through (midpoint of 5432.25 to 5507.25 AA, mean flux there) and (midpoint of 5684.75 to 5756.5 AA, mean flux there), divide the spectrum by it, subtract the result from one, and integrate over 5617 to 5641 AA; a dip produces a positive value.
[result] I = 1.0 AA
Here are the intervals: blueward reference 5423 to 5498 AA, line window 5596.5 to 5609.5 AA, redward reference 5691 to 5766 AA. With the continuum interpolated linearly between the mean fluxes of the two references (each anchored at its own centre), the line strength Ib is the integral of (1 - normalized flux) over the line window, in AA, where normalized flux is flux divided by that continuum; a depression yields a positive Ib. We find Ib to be 0.4 AA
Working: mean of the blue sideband 4.31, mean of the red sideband 4.61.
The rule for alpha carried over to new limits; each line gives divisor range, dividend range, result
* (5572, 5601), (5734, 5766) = 1.14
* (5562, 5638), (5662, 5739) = 1.04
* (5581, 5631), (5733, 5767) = 1.15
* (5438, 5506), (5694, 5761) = 1.08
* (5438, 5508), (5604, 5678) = 1.03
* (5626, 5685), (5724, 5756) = 1.11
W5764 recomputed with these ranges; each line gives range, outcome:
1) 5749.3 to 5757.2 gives 5.14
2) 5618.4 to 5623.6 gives 4.25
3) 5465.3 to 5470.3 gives 4.35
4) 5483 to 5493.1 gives 4.26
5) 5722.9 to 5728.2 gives 4.05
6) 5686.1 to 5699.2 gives 5.07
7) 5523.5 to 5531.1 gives 4.4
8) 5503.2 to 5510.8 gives 4.41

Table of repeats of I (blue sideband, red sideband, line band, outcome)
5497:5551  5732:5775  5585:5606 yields 1.42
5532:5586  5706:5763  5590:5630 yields 1.45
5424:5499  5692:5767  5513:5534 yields 0.19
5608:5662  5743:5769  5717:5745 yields 1.61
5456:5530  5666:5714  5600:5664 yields 2.34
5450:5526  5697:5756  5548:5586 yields 0.54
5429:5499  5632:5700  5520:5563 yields 1.01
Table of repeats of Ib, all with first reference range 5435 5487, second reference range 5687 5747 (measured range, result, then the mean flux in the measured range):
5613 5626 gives 0.5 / 4.26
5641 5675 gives 1.0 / 4.35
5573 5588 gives -0.9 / 4.65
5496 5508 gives 0.0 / 4.32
